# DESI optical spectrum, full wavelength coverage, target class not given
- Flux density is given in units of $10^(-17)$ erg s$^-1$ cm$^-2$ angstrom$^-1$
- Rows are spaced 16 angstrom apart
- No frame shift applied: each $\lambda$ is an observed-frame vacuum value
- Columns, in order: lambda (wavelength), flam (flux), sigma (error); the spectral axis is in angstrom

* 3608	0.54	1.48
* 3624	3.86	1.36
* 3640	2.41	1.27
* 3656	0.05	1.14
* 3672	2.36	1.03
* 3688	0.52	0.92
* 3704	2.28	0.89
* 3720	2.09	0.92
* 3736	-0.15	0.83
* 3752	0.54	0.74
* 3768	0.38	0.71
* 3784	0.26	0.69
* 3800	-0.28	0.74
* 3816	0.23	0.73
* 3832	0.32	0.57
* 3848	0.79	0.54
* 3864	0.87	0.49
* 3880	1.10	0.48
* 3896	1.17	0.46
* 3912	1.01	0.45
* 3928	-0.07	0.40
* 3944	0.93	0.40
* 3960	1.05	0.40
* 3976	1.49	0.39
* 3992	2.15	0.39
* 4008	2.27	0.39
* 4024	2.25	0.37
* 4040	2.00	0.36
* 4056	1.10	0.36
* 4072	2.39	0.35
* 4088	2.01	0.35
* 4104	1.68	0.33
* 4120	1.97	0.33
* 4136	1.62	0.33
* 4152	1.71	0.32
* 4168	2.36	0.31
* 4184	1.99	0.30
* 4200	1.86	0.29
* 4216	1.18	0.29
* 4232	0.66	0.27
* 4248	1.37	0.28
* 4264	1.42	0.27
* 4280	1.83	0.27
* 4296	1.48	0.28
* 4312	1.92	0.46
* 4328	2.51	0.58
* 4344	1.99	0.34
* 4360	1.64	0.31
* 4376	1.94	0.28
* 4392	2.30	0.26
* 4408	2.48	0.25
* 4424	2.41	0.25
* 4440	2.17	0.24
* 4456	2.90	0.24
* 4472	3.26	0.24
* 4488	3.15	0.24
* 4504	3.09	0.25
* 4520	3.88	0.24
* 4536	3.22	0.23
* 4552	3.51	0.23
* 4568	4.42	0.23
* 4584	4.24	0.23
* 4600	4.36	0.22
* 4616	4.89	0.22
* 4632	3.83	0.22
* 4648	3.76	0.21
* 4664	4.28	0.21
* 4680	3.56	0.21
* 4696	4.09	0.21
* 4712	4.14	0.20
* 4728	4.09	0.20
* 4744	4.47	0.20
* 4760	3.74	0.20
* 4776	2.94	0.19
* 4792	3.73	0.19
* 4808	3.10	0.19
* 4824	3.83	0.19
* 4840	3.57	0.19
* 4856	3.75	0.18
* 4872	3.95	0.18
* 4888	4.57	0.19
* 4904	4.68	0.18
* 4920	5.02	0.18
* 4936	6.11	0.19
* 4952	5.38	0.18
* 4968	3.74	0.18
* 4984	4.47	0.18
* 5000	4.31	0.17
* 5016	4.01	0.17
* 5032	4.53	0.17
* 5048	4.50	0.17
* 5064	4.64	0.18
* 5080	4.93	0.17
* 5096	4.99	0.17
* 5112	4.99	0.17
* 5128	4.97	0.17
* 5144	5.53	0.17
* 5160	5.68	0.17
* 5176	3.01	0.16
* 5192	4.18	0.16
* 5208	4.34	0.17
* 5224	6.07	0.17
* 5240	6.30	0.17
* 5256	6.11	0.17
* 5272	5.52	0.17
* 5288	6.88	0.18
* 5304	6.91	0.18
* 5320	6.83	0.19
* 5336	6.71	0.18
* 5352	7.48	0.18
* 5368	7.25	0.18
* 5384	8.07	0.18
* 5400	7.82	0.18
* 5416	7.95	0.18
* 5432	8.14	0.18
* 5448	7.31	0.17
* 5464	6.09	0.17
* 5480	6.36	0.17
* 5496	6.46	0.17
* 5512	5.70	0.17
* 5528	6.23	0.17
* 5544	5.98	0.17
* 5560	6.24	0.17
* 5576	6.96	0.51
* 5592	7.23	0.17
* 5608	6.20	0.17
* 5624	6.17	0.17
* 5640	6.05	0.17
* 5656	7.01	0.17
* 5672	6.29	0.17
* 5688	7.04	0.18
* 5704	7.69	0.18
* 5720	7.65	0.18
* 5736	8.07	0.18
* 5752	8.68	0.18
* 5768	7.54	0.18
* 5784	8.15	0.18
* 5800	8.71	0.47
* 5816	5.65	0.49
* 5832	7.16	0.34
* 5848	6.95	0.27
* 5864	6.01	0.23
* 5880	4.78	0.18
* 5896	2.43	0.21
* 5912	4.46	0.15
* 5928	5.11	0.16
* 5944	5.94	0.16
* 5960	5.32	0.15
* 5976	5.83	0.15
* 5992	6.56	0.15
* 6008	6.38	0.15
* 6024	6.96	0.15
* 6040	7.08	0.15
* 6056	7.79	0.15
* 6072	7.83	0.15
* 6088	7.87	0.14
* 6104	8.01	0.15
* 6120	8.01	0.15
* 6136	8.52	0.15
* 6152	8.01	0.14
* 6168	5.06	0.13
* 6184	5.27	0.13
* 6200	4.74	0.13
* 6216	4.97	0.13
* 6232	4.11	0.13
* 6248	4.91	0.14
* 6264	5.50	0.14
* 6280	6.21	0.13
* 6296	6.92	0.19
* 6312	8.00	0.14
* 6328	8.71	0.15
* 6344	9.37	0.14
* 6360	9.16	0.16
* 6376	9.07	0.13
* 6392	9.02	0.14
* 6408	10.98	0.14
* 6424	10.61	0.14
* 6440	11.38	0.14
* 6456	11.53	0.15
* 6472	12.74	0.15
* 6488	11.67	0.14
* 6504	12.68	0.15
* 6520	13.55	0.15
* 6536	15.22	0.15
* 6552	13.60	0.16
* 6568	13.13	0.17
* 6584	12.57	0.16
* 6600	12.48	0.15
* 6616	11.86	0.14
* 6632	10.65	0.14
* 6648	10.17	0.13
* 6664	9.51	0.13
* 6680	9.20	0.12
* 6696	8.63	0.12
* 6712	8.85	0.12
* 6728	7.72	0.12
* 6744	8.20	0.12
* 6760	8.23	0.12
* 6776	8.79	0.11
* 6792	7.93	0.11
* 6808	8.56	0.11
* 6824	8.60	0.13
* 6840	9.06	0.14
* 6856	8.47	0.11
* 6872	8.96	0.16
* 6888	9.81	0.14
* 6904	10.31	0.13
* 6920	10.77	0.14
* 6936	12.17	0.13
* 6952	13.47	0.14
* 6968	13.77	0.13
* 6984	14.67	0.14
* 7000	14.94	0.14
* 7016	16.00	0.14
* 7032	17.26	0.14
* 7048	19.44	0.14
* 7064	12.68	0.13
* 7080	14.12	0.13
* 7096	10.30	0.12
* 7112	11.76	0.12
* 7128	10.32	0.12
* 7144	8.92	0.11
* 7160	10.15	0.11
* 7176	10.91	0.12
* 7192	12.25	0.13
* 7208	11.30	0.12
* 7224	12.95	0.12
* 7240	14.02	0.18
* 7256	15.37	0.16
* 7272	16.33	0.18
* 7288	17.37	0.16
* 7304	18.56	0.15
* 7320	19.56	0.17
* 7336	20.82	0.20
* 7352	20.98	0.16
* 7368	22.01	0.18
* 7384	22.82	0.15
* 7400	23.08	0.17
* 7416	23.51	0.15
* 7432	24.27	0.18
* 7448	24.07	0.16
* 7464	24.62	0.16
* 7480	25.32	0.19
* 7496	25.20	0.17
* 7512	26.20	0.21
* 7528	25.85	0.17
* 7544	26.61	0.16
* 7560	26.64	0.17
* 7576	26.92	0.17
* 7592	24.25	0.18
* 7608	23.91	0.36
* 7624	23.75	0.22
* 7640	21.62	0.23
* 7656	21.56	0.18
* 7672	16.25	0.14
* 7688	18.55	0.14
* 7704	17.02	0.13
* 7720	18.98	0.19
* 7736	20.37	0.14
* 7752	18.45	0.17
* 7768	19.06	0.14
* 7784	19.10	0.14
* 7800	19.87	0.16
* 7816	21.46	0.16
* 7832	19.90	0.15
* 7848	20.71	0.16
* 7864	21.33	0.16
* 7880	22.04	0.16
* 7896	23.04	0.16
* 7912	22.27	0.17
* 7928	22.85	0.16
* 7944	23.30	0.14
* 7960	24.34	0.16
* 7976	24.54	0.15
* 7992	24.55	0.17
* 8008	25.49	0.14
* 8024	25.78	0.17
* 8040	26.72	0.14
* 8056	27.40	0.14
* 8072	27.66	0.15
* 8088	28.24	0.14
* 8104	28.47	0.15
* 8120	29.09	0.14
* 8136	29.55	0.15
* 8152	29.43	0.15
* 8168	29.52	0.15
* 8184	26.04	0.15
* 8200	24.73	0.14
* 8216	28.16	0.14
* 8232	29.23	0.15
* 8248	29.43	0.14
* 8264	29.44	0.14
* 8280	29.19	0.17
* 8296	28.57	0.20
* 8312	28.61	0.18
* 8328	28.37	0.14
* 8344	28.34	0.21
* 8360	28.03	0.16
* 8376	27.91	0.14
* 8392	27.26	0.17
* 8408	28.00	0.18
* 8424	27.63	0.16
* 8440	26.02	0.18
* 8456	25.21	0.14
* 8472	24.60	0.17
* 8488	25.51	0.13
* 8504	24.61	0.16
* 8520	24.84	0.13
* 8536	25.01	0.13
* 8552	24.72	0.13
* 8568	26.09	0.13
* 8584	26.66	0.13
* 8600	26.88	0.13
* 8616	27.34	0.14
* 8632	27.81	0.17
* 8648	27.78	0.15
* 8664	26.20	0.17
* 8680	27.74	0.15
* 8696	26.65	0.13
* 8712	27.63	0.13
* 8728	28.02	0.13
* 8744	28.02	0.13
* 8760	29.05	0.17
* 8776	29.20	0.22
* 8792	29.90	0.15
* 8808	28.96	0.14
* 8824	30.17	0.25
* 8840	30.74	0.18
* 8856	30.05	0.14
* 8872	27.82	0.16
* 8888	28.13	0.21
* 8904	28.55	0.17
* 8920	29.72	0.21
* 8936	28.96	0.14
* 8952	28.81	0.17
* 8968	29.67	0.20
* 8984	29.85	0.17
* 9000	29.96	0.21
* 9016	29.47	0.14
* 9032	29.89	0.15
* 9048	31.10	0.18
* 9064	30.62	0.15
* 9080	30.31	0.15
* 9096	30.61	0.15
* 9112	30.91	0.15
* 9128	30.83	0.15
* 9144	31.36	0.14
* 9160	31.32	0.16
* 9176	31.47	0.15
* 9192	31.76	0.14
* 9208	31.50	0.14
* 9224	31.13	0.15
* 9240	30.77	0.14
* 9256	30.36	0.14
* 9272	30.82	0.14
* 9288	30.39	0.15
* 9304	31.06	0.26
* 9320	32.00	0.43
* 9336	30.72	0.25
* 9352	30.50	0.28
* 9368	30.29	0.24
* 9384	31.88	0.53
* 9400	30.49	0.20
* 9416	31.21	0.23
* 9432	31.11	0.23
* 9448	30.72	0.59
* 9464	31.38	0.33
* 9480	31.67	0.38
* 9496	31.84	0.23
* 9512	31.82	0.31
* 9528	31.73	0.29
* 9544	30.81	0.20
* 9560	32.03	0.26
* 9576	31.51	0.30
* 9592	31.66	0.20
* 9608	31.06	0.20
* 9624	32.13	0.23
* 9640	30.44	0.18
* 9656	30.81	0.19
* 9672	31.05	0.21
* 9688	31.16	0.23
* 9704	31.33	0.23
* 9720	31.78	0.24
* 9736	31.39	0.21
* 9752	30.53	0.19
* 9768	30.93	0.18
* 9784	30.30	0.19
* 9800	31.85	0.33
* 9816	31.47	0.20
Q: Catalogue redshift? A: 0.00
